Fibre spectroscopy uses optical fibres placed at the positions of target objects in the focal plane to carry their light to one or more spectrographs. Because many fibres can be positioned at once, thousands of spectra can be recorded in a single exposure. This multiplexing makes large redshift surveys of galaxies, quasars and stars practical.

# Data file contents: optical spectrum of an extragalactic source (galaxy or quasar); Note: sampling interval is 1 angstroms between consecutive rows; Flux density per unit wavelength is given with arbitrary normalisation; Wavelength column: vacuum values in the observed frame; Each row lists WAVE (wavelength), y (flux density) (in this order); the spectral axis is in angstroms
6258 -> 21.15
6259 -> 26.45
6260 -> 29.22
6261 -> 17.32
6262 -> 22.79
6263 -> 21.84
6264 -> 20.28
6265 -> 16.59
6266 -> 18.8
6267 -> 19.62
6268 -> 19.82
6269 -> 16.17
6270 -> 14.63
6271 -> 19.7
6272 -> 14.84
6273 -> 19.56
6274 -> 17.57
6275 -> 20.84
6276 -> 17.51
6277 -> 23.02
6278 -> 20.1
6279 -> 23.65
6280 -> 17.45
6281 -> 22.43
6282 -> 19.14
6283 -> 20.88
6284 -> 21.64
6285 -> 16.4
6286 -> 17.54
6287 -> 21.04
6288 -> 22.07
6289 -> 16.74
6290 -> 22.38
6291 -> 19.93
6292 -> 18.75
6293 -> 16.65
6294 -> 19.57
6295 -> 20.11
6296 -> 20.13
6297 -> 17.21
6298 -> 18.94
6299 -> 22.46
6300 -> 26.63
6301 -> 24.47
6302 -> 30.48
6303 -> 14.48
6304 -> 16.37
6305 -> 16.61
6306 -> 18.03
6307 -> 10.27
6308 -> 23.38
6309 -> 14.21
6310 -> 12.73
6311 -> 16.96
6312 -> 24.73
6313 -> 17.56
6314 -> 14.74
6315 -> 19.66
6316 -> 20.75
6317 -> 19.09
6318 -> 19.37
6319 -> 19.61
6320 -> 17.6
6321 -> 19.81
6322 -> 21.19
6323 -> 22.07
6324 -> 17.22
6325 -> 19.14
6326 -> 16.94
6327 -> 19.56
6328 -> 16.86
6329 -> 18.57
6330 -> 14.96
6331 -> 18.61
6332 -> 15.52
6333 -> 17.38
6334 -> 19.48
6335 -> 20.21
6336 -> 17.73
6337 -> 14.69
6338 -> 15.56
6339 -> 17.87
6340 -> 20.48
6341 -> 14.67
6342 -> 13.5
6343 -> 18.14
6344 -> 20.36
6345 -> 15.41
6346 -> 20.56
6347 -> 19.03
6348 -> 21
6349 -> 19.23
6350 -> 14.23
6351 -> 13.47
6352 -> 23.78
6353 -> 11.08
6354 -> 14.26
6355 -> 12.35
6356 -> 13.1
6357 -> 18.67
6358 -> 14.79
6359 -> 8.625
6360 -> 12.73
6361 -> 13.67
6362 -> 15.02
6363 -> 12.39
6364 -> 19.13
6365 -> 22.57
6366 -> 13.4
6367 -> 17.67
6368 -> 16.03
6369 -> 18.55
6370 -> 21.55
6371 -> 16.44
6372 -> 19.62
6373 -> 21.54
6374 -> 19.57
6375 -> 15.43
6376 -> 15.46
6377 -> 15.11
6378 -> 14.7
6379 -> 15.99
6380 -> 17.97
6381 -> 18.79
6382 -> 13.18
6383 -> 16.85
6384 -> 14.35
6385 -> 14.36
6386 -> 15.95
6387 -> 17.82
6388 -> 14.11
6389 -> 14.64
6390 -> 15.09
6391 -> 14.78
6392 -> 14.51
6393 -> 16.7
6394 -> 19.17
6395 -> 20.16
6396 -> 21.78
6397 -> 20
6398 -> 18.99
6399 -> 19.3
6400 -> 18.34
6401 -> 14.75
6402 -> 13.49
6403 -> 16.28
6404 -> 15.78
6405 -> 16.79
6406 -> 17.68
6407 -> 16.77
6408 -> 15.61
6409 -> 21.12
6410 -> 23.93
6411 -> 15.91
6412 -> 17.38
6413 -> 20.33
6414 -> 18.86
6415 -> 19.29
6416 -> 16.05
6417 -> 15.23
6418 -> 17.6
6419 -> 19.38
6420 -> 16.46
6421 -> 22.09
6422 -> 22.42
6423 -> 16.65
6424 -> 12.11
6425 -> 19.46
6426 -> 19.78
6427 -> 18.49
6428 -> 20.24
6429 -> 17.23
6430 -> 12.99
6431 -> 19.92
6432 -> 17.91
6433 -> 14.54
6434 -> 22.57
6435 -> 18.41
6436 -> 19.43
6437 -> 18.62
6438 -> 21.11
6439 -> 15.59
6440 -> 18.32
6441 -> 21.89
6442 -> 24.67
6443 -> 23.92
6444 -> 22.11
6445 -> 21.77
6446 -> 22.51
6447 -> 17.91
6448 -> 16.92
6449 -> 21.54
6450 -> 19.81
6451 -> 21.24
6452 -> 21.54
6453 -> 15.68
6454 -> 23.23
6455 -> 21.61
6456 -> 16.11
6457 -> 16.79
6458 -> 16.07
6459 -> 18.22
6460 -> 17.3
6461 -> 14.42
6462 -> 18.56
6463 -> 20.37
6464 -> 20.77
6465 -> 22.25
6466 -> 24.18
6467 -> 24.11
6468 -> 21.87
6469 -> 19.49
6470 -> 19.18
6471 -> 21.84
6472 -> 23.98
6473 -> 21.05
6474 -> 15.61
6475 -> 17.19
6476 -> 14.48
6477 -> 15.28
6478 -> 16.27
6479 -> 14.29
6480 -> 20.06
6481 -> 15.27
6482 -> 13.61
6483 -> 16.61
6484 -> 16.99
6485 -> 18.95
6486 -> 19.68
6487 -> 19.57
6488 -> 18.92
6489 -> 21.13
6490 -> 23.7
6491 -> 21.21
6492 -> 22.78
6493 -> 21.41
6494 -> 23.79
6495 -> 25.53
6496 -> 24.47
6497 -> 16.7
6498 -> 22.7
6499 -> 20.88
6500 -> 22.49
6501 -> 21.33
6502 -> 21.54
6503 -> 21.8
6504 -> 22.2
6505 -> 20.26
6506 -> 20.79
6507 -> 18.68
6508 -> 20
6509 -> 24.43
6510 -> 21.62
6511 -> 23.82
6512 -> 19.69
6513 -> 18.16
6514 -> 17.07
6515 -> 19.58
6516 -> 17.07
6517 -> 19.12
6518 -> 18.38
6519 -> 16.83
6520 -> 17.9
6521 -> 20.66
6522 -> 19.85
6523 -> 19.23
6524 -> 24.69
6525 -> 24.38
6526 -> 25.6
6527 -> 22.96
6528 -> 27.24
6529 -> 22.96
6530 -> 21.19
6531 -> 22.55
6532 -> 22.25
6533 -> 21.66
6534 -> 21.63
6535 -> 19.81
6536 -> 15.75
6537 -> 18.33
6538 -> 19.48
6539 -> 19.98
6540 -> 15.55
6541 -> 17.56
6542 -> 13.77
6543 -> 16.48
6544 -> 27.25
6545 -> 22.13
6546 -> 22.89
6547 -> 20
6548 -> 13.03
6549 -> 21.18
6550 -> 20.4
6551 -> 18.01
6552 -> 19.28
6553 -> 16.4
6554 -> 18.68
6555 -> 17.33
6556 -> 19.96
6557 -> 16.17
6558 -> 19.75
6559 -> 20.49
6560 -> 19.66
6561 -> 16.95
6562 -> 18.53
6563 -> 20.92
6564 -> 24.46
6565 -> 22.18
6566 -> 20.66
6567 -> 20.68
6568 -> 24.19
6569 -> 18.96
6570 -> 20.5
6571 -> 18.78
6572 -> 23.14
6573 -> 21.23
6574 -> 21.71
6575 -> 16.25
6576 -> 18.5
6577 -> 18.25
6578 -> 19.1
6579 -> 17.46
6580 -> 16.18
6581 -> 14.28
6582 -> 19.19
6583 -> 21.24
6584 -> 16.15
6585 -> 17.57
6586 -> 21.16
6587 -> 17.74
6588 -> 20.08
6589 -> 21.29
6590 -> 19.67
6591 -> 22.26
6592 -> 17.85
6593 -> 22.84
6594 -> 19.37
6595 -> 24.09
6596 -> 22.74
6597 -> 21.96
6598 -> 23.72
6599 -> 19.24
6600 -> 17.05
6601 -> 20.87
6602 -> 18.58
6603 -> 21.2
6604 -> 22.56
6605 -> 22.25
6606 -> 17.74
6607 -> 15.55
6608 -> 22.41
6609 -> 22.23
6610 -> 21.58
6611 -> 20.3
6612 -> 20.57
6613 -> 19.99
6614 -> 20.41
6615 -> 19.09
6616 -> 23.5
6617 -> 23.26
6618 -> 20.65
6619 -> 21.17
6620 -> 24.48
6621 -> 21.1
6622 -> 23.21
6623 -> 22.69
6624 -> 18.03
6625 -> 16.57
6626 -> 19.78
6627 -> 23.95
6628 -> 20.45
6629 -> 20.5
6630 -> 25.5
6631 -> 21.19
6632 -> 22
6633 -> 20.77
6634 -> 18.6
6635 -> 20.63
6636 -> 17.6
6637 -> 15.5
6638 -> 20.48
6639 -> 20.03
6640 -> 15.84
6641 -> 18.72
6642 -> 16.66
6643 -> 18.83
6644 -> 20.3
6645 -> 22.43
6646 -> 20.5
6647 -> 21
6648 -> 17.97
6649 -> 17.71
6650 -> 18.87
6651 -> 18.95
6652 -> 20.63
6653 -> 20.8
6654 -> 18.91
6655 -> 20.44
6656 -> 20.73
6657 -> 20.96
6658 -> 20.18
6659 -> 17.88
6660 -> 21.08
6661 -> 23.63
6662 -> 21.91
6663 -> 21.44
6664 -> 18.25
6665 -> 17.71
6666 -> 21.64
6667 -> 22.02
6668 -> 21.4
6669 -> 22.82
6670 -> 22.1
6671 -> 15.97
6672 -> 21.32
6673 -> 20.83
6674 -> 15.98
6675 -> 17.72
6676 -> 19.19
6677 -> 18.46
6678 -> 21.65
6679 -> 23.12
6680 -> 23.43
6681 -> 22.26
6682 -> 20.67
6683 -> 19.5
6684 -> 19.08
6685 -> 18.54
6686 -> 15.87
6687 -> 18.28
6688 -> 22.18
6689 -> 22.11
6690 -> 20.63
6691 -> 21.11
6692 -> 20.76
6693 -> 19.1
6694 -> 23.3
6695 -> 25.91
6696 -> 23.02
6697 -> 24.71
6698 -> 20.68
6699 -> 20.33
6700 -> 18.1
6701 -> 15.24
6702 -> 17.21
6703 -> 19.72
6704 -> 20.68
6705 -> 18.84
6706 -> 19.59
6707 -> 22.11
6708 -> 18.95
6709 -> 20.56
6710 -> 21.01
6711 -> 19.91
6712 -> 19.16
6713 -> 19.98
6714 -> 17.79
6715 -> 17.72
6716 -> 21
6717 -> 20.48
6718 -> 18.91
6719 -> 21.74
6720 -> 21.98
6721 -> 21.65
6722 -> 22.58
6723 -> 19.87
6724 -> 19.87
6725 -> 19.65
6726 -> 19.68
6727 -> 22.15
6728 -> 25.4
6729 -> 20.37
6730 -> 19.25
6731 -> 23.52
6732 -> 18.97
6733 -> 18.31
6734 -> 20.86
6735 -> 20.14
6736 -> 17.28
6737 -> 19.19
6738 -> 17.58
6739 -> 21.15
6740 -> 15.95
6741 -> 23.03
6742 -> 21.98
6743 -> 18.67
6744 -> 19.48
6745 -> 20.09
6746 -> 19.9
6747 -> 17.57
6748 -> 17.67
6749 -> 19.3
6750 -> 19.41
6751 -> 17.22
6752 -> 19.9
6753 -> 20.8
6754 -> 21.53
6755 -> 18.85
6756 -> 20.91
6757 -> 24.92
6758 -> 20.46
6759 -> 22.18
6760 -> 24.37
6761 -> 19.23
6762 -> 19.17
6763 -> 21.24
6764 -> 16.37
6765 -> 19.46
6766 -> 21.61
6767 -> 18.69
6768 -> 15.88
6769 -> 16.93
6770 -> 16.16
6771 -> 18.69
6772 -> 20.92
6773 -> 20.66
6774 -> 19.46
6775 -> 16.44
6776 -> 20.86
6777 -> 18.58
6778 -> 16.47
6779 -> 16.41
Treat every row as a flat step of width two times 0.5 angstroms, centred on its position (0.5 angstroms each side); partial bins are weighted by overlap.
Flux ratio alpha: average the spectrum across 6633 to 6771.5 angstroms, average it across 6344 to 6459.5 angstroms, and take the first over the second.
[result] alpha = 1.13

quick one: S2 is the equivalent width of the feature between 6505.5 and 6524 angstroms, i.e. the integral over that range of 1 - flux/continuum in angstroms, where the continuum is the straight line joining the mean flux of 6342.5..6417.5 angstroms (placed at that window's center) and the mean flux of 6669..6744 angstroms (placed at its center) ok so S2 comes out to -1.5 angstroms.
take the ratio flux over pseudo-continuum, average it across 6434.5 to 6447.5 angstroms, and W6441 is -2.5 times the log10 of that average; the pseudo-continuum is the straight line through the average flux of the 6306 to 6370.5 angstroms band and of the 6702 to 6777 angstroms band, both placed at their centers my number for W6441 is -0.14 mag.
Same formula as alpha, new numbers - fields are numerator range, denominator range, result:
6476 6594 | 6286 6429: 1.12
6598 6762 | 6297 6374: 1.14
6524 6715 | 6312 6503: 1.11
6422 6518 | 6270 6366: 1.08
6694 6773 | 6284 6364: 1.12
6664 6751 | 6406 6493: 1.06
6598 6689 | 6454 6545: 1.01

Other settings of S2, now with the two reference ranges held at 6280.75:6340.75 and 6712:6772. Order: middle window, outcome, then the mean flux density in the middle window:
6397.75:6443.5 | 2.0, 18.3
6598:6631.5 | -2.2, 20.9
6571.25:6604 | -0.4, 19.8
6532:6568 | 0.0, 19.5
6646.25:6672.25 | -0.7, 20.2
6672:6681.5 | -0.3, 20.3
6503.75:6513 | -0.8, 21.1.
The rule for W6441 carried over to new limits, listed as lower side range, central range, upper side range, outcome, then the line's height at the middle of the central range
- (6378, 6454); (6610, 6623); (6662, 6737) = -0.10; 19.7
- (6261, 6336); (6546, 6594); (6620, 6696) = 0.03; 20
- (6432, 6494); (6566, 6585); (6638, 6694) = 0.03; 19.8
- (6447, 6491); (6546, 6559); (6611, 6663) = 0.06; 19.7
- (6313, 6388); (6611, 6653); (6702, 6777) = -0.06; 19.1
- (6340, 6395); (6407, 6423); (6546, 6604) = -0.09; 17.1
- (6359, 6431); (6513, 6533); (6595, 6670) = -0.11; 19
